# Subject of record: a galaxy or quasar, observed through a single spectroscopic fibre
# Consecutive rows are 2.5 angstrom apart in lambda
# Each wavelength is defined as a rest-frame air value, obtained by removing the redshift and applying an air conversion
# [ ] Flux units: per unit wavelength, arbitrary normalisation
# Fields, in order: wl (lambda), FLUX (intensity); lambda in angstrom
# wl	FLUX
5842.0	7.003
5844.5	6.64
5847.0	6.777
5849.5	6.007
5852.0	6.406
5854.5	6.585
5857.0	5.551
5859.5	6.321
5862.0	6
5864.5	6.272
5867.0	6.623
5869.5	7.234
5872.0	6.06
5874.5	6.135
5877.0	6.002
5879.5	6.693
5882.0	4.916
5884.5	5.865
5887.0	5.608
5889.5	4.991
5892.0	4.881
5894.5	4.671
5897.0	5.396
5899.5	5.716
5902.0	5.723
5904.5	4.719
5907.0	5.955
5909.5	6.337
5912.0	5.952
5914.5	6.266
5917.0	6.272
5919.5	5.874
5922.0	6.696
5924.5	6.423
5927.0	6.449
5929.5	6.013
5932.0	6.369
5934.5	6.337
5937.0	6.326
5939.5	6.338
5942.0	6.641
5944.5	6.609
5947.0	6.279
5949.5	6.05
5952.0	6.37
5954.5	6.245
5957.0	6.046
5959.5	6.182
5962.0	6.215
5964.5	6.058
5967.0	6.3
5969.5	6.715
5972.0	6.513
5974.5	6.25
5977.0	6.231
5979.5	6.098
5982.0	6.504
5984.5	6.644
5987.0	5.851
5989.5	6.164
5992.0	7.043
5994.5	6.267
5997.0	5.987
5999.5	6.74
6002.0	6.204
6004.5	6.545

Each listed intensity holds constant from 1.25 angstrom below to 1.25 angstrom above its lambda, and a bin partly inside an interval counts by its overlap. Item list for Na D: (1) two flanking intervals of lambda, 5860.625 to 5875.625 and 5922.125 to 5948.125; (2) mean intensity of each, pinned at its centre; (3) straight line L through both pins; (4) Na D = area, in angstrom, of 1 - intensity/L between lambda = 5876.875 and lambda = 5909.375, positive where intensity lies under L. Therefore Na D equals 4.6 angstrom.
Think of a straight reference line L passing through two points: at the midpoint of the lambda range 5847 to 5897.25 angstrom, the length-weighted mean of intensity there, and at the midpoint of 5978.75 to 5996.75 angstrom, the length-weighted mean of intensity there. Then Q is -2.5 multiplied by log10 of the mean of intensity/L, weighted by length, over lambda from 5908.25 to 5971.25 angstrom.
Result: -0.020 mag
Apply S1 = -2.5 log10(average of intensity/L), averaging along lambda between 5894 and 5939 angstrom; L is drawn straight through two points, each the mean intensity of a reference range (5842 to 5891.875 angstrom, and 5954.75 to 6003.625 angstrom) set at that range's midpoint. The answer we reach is 0.04 mag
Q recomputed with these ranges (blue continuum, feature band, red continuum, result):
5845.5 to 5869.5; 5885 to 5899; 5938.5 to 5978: 0.22 mag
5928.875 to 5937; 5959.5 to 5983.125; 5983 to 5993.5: 0.01 mag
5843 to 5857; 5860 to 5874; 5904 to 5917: -0.02 mag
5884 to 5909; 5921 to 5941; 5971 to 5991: -0.11 mag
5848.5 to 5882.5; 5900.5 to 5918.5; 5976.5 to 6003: 0.07 mag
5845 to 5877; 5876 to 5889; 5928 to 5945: 0.10 mag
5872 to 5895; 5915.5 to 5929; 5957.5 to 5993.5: -0.07 mag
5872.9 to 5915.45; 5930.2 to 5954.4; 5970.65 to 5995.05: -0.06 mag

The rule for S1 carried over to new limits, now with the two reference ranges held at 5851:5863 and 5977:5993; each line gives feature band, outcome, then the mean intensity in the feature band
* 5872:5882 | 0.02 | 6.08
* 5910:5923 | 0.01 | 6.21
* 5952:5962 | 0.02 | 6.19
